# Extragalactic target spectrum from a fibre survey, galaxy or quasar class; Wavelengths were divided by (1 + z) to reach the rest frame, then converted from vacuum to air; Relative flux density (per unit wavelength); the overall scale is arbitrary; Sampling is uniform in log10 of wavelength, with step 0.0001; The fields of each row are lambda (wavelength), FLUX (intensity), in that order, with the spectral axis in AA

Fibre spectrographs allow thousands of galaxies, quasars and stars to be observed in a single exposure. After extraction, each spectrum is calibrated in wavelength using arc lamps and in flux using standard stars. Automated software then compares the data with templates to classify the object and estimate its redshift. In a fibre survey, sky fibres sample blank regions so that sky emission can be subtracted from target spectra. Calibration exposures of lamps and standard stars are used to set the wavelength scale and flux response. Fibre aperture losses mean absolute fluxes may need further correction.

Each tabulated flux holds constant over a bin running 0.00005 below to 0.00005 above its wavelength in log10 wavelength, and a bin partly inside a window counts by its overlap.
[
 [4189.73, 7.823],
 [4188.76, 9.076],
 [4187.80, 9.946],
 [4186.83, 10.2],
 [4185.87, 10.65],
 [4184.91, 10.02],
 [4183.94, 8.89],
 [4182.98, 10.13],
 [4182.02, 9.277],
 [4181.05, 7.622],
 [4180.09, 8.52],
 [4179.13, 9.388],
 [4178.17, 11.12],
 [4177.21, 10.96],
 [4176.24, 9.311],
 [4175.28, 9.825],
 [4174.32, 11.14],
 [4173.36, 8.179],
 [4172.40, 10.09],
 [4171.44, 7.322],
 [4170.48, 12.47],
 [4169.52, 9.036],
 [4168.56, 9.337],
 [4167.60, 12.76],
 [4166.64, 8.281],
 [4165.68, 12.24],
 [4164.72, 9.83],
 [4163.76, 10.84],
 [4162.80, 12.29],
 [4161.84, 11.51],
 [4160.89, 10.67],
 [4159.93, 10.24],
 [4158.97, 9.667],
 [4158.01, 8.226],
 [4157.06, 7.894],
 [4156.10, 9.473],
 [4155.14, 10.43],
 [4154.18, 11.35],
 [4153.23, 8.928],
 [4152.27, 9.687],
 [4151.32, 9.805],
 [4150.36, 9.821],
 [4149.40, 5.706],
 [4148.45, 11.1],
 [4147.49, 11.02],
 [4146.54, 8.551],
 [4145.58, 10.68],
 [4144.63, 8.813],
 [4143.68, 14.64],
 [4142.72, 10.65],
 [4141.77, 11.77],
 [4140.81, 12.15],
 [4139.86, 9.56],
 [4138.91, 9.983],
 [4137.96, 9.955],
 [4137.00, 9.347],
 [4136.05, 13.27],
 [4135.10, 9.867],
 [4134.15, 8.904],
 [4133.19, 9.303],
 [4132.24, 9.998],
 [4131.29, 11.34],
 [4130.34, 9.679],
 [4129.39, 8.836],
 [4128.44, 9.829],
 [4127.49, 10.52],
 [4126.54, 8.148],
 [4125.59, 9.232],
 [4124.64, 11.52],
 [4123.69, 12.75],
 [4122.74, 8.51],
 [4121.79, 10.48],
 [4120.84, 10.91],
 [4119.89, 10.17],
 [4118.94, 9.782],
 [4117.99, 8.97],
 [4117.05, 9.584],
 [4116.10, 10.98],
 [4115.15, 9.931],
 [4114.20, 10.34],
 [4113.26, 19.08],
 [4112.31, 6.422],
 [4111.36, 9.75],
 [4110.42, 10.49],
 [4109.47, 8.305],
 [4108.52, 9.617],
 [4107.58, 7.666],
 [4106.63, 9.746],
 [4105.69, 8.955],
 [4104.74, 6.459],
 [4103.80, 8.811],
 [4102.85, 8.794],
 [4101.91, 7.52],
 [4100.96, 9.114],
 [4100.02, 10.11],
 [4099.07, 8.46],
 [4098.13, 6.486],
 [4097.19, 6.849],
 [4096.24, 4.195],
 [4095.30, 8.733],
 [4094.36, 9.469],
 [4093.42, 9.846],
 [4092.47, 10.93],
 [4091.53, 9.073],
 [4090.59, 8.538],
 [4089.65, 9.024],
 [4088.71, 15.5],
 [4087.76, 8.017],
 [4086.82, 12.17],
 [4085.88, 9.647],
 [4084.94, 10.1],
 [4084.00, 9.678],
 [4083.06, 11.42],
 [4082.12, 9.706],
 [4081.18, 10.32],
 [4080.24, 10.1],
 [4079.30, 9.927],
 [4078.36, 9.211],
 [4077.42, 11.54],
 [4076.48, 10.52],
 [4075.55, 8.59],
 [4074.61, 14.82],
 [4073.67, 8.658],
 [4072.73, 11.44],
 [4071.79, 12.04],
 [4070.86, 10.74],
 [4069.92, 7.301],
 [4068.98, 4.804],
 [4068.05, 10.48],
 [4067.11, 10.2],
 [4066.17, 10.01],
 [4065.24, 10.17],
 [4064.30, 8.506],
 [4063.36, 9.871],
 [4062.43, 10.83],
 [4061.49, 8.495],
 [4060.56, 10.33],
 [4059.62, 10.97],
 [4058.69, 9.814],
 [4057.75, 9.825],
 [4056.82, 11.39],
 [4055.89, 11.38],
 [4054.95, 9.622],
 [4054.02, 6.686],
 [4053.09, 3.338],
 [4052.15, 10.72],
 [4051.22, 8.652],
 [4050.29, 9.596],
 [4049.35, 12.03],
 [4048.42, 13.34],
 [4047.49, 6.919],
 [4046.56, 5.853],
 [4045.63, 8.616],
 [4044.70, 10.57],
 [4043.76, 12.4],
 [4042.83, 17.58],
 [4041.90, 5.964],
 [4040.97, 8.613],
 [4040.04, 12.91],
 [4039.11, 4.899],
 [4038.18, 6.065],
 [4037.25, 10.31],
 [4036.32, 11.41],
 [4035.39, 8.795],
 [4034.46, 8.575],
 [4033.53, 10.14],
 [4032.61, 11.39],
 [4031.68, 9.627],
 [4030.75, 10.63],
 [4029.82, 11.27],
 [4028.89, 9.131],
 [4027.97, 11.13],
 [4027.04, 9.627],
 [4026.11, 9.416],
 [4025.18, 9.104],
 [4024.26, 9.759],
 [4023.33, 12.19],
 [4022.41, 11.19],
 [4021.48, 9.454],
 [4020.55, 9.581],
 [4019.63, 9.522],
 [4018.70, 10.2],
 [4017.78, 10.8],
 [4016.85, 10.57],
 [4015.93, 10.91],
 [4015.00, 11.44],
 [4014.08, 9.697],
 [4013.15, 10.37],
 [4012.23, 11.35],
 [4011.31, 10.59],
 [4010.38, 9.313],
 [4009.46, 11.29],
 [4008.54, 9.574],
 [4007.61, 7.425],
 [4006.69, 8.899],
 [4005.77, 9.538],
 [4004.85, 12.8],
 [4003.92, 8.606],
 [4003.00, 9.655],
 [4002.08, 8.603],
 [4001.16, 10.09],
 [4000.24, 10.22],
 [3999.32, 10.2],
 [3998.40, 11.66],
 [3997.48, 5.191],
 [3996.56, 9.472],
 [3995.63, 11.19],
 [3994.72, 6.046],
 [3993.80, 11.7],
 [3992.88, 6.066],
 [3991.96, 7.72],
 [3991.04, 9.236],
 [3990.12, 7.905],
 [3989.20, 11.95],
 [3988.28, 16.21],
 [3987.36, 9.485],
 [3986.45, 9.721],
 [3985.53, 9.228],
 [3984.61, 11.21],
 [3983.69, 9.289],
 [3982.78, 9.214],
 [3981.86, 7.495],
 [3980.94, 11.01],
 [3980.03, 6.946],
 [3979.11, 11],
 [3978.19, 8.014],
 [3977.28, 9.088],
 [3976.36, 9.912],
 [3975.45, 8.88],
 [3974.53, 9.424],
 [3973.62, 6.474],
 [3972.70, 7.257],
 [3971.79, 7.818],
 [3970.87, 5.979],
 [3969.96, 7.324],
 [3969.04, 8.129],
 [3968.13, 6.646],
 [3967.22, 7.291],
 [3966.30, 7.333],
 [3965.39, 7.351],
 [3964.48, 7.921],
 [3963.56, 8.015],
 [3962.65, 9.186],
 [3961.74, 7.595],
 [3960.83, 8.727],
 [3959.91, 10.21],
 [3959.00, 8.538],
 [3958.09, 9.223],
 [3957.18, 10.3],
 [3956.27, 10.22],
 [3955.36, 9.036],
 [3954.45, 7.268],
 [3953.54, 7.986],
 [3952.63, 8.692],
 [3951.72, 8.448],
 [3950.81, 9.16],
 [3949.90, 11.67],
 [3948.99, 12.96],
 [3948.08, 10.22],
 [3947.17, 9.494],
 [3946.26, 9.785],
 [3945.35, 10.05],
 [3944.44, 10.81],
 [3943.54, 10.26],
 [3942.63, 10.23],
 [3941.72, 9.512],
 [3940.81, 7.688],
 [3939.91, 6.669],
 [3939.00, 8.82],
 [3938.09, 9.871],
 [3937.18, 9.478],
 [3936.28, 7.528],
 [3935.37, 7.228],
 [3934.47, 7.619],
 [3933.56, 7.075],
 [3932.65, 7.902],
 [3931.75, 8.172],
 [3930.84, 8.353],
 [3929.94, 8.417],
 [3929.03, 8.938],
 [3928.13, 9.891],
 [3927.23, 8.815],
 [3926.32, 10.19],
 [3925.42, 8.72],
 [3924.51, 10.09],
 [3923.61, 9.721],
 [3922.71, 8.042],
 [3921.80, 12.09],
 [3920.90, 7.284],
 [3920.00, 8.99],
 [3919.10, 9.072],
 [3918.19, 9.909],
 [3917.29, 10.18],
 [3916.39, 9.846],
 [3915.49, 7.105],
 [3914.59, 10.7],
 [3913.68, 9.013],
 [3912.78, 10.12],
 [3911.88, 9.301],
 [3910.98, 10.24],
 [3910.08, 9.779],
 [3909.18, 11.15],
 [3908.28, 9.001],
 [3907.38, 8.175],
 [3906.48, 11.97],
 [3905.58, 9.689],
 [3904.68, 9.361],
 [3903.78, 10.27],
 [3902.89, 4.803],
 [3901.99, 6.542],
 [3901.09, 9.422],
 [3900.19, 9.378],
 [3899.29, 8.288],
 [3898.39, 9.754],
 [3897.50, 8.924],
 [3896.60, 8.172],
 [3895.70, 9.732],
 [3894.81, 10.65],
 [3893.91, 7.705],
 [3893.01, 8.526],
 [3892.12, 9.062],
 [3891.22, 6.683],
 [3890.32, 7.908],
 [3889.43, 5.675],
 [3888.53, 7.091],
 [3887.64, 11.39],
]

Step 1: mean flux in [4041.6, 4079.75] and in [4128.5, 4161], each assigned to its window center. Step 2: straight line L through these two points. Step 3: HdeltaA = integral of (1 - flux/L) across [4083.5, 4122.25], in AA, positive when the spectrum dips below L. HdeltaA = 1.8 AA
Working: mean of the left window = 9.86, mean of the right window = 10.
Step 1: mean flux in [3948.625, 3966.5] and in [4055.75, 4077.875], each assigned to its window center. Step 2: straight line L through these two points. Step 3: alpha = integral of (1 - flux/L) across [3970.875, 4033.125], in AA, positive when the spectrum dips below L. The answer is -1.6 AA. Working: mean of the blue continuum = 9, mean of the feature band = 9.69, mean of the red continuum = 10.1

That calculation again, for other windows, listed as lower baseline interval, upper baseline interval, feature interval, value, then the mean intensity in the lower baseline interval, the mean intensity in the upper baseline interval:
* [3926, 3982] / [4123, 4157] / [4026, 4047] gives -1.0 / 8.74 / 10.1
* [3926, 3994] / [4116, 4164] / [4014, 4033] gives -2.0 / 8.93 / 10.1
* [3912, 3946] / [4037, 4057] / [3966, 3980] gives 1.8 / 9.04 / 9.39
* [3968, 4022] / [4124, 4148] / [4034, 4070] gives 1.2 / 9.42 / 10.3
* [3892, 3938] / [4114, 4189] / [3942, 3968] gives 0.1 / 9.03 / 10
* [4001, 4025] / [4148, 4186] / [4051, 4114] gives 2.8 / 10.1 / 9.84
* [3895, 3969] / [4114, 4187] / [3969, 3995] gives 0.8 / 9.03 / 10.1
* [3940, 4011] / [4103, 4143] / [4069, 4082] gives -0.6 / 9.15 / 10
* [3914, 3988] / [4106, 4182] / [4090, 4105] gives 2.2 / 8.92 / 10.1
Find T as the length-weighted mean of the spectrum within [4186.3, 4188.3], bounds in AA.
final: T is 10.1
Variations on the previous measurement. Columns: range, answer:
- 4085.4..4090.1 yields 10.9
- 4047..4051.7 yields 10.1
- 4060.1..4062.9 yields 9.9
